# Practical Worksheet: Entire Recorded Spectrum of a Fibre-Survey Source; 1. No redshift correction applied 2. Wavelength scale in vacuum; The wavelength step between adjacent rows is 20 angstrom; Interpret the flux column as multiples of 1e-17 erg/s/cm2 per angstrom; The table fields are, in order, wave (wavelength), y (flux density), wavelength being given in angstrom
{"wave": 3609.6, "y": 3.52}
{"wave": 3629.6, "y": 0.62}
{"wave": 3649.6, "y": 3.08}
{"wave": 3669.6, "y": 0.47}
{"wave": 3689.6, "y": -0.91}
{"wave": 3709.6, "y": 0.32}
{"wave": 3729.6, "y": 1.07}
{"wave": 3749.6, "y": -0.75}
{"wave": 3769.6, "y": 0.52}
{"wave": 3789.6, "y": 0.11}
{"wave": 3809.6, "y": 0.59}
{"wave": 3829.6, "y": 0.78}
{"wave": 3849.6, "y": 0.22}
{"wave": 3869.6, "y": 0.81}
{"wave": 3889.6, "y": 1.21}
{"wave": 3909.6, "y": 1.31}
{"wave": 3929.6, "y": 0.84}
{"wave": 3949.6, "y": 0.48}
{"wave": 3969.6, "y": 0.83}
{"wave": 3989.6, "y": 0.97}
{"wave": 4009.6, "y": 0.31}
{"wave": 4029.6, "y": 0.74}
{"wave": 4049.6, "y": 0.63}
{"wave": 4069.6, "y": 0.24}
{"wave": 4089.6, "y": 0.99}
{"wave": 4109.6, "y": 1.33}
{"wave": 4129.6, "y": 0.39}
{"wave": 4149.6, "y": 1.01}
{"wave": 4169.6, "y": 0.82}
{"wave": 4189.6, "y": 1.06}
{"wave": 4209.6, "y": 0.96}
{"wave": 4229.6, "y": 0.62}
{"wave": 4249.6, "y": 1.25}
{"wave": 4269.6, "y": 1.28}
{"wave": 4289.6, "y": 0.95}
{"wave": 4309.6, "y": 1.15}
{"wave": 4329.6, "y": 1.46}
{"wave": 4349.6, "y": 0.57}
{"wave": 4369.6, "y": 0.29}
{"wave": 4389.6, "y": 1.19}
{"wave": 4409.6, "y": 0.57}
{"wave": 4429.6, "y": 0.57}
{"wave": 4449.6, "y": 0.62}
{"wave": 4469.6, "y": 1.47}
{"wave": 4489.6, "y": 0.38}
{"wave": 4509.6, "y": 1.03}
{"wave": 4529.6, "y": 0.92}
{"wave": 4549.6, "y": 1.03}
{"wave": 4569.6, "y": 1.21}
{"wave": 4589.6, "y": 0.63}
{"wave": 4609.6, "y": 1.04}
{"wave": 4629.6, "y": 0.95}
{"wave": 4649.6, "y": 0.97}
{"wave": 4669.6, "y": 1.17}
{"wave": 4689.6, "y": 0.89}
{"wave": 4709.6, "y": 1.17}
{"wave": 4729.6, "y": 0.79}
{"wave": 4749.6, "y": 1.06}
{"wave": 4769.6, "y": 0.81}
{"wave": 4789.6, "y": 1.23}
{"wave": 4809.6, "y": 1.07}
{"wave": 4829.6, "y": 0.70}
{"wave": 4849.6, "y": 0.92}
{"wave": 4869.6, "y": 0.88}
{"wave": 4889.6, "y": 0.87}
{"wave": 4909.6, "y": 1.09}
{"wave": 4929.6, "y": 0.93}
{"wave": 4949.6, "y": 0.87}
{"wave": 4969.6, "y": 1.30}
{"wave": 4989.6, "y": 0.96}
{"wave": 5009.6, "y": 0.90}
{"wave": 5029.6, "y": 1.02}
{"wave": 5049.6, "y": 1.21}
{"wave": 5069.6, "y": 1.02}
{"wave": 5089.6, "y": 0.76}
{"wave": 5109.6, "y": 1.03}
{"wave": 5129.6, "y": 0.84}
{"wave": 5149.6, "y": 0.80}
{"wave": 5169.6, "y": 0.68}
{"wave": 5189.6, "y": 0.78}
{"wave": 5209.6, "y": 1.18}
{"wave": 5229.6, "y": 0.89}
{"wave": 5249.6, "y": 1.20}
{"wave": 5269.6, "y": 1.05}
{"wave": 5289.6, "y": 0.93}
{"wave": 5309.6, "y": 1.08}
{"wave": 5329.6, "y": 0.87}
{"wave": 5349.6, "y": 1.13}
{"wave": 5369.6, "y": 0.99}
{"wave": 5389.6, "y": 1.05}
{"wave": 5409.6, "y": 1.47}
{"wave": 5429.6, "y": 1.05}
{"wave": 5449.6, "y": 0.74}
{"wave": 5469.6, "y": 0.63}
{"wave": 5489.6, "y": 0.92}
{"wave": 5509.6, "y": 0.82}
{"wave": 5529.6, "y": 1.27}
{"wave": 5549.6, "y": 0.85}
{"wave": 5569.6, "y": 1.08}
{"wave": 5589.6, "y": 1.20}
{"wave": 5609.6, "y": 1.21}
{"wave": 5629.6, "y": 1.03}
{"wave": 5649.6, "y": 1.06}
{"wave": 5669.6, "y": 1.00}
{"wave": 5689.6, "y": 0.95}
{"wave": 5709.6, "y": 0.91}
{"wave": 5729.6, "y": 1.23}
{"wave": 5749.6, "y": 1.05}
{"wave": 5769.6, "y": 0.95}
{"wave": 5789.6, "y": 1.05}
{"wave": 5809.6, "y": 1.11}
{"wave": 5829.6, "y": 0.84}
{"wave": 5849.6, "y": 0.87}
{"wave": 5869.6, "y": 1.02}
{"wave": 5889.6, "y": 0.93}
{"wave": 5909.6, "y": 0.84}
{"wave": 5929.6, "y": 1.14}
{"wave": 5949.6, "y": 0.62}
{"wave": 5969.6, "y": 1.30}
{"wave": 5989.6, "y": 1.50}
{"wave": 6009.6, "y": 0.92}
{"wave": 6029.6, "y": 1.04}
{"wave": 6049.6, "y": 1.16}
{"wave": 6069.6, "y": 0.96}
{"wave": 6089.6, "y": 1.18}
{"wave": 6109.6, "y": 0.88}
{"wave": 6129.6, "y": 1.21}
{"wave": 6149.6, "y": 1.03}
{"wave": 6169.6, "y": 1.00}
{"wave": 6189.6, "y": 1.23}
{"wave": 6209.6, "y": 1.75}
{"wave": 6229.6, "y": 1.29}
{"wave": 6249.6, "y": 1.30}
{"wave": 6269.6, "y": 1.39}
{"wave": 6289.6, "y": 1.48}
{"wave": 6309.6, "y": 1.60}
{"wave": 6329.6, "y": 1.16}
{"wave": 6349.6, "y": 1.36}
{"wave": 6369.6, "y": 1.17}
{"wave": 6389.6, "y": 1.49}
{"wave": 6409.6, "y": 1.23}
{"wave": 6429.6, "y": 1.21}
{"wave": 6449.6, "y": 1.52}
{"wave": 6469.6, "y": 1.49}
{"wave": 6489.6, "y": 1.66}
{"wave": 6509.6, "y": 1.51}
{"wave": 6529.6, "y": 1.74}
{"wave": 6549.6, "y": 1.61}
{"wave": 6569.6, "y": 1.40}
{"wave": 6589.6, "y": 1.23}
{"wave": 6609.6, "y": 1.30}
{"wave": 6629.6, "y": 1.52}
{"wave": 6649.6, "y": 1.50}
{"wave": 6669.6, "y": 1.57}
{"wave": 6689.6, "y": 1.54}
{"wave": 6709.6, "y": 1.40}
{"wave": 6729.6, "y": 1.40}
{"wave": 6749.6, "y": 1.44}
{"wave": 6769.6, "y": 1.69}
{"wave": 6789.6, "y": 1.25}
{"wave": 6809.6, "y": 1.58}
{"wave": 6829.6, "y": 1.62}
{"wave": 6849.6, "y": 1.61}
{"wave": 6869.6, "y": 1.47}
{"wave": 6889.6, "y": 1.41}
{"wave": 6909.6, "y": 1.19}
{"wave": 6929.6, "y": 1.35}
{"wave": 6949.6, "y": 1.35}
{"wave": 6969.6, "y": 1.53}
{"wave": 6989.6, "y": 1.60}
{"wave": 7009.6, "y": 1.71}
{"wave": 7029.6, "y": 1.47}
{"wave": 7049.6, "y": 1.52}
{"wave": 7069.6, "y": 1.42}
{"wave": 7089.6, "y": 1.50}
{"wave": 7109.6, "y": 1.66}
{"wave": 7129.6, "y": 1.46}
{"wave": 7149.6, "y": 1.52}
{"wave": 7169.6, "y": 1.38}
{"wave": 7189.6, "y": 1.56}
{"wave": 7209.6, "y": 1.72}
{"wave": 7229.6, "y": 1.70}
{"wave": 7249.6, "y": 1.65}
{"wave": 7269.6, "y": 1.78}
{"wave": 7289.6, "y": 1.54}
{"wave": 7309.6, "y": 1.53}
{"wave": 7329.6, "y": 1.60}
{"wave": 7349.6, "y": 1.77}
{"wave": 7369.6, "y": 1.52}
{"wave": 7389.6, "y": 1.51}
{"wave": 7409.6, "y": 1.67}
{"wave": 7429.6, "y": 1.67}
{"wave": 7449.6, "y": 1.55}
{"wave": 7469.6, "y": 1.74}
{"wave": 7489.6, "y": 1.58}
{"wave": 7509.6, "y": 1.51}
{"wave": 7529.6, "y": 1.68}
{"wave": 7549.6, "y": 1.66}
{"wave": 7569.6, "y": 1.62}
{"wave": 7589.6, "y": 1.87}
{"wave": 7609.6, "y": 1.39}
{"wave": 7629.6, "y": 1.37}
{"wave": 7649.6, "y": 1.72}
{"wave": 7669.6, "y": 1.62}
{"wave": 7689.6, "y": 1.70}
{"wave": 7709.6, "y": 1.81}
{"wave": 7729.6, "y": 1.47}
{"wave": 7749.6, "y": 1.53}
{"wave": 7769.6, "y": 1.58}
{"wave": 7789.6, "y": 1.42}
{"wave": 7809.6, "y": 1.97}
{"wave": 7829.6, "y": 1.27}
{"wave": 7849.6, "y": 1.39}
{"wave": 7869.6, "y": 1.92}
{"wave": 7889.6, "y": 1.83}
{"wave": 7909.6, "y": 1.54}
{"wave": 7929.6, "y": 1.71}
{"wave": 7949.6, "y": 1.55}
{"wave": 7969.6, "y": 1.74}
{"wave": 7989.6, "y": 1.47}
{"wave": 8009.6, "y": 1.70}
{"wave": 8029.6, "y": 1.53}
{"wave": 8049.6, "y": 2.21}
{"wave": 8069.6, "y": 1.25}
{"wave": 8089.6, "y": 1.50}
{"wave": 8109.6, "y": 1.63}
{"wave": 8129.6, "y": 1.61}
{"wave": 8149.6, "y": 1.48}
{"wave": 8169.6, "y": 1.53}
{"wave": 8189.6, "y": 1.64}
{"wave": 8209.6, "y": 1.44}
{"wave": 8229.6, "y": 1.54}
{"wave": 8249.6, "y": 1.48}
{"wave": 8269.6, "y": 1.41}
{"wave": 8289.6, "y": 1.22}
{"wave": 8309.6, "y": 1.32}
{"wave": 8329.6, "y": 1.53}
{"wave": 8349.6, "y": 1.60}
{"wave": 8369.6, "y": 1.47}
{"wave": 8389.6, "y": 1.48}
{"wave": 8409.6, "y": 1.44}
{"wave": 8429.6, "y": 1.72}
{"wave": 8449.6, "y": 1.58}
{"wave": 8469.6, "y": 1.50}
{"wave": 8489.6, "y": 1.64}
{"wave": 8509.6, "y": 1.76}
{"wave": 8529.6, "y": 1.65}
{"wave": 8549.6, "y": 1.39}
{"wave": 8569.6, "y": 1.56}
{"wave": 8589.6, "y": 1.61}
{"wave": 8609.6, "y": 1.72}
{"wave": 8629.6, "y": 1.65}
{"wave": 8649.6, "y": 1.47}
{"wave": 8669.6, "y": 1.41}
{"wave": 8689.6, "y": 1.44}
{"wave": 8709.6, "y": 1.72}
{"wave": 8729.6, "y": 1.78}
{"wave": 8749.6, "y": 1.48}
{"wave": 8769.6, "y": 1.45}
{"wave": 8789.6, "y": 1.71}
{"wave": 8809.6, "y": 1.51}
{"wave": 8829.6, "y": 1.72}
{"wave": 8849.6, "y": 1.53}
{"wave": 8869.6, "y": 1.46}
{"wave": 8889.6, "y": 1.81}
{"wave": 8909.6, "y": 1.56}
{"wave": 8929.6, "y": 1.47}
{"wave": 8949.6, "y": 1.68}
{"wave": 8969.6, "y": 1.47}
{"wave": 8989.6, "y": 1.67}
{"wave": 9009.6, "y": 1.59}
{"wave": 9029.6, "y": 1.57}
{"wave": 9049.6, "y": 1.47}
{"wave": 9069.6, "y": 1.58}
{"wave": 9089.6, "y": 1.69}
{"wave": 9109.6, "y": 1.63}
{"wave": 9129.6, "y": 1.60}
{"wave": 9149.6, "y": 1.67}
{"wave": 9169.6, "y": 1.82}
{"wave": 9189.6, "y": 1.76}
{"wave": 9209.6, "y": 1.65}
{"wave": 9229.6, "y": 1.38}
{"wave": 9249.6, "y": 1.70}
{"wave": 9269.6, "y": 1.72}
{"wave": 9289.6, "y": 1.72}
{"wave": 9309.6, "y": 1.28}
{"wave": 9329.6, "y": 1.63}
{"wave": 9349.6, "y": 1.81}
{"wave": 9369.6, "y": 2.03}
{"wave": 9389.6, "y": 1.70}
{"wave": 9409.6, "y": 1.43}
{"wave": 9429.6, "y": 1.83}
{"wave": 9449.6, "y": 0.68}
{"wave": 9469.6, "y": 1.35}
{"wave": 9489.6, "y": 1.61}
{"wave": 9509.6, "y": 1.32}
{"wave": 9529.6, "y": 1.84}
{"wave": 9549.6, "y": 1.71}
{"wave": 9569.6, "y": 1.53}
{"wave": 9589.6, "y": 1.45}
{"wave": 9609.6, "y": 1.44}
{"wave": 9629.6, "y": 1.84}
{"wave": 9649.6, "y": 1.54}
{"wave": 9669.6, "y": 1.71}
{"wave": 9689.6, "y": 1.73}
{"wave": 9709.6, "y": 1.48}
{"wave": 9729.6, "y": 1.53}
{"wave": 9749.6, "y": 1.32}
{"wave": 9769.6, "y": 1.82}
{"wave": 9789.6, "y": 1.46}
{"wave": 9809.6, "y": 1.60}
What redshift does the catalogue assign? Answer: 0.606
